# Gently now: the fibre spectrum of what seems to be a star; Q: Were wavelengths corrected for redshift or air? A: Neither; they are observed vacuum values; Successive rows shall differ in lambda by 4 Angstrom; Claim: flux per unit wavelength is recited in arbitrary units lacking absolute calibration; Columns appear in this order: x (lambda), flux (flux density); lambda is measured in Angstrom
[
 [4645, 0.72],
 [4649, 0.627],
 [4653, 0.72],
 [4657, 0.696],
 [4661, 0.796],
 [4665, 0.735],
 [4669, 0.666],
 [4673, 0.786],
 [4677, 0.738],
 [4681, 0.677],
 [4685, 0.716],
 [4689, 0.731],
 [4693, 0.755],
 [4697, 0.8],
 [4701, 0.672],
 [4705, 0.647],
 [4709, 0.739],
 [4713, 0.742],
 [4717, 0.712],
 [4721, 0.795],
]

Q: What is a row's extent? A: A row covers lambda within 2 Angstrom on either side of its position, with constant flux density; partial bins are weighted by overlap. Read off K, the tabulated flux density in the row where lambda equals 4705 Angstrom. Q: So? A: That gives 0.647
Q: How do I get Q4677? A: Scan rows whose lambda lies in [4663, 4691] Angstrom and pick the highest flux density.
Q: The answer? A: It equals 0.786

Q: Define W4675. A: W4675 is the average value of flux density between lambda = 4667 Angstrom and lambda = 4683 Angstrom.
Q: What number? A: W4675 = 0.717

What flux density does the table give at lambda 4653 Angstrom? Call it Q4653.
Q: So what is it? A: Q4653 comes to 0.72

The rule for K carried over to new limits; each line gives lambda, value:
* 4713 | 0.742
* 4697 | 0.8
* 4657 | 0.696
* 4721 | 0.795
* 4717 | 0.712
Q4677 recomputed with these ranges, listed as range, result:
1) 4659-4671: 0.796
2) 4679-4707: 0.8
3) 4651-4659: 0.72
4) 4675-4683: 0.738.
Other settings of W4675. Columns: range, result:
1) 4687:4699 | 0.762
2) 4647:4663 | 0.71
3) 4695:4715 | 0.72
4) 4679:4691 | 0.708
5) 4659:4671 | 0.732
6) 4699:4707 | 0.659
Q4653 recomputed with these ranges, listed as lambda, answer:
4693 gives 0.755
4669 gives 0.666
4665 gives 0.735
